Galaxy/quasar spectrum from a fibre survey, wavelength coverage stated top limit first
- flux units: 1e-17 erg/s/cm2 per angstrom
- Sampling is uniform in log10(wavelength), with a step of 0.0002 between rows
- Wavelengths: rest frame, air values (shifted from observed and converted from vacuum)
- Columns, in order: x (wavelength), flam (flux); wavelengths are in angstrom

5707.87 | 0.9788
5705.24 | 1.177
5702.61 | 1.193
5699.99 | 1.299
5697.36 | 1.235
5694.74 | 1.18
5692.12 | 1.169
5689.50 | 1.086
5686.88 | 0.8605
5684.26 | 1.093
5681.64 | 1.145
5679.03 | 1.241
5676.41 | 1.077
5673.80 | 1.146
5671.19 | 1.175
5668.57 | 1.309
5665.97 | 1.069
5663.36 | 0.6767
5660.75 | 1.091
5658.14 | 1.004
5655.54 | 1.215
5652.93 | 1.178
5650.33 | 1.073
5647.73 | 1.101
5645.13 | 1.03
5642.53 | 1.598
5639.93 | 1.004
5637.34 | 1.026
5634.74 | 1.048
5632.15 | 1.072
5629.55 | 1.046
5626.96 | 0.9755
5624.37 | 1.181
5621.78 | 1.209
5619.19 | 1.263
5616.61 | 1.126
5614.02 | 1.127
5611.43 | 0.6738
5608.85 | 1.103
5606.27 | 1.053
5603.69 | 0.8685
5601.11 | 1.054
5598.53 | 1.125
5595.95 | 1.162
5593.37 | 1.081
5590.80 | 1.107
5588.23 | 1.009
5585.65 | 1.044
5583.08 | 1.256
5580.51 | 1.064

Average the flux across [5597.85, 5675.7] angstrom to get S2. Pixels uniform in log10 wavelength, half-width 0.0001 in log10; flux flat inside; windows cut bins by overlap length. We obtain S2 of 1.09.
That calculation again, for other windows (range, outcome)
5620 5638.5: 1.08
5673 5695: 1.11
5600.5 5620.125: 1.03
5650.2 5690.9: 1.09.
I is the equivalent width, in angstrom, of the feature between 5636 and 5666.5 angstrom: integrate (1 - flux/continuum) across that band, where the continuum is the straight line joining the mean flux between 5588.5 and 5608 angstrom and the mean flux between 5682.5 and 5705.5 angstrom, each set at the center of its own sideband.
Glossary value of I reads 0.5 angstrom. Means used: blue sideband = 1.06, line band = 1.09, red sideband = 1.14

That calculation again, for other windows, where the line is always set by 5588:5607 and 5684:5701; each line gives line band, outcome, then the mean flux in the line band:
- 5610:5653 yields -0.54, 1.1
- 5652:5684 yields 0.11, 1.11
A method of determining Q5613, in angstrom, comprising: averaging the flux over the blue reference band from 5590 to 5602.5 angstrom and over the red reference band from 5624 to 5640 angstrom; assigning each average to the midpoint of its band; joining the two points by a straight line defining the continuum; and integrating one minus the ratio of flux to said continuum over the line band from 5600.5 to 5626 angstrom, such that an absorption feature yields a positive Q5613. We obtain 0.2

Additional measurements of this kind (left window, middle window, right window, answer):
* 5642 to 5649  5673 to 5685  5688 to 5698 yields 0.3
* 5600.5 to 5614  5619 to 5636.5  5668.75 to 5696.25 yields -1.7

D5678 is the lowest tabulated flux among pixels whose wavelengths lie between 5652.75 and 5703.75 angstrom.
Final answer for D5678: 0.6767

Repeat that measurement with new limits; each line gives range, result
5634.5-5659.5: 1.004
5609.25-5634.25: 0.6738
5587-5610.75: 0.8685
